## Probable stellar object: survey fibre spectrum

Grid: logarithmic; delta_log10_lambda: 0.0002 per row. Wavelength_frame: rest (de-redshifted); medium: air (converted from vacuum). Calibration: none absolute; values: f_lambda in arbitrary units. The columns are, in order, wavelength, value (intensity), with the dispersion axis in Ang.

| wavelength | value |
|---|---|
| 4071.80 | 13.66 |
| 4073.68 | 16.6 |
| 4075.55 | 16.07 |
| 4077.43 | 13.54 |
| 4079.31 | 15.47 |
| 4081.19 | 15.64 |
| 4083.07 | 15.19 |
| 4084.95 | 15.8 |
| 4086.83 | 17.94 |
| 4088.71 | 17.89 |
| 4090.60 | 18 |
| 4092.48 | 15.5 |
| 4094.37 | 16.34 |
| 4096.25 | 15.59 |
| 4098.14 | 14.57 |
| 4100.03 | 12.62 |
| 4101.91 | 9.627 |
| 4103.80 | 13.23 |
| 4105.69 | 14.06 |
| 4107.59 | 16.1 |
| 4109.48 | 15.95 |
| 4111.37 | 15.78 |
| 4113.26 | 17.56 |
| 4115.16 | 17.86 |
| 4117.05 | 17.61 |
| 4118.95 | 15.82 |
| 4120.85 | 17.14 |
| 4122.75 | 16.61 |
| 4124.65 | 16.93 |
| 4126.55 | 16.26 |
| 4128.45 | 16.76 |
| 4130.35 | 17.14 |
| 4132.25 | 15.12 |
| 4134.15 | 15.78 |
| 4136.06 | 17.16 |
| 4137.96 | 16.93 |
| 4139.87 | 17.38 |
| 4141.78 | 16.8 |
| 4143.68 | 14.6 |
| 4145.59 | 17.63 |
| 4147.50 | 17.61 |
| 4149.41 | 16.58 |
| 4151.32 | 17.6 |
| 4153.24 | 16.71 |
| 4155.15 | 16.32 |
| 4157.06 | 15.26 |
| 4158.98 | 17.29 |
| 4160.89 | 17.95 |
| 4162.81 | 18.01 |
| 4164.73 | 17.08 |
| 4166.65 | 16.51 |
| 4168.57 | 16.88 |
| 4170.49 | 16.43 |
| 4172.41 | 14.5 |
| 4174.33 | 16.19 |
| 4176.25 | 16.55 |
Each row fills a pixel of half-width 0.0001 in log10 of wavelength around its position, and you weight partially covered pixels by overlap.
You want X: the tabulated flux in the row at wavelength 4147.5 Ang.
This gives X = 17.61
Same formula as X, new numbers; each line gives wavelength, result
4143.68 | 14.6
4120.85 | 17.14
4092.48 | 15.5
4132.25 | 15.12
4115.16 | 17.86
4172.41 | 14.5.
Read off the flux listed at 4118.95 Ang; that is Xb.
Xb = 15.82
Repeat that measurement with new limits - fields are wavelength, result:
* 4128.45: 16.76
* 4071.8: 13.66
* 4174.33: 16.19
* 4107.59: 16.1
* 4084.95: 15.8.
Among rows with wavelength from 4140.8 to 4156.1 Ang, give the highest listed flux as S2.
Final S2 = 17.63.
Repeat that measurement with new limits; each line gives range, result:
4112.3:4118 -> 17.86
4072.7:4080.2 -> 16.6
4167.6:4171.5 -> 16.88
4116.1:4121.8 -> 17.61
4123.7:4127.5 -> 16.93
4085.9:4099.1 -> 18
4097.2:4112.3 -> 16.1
